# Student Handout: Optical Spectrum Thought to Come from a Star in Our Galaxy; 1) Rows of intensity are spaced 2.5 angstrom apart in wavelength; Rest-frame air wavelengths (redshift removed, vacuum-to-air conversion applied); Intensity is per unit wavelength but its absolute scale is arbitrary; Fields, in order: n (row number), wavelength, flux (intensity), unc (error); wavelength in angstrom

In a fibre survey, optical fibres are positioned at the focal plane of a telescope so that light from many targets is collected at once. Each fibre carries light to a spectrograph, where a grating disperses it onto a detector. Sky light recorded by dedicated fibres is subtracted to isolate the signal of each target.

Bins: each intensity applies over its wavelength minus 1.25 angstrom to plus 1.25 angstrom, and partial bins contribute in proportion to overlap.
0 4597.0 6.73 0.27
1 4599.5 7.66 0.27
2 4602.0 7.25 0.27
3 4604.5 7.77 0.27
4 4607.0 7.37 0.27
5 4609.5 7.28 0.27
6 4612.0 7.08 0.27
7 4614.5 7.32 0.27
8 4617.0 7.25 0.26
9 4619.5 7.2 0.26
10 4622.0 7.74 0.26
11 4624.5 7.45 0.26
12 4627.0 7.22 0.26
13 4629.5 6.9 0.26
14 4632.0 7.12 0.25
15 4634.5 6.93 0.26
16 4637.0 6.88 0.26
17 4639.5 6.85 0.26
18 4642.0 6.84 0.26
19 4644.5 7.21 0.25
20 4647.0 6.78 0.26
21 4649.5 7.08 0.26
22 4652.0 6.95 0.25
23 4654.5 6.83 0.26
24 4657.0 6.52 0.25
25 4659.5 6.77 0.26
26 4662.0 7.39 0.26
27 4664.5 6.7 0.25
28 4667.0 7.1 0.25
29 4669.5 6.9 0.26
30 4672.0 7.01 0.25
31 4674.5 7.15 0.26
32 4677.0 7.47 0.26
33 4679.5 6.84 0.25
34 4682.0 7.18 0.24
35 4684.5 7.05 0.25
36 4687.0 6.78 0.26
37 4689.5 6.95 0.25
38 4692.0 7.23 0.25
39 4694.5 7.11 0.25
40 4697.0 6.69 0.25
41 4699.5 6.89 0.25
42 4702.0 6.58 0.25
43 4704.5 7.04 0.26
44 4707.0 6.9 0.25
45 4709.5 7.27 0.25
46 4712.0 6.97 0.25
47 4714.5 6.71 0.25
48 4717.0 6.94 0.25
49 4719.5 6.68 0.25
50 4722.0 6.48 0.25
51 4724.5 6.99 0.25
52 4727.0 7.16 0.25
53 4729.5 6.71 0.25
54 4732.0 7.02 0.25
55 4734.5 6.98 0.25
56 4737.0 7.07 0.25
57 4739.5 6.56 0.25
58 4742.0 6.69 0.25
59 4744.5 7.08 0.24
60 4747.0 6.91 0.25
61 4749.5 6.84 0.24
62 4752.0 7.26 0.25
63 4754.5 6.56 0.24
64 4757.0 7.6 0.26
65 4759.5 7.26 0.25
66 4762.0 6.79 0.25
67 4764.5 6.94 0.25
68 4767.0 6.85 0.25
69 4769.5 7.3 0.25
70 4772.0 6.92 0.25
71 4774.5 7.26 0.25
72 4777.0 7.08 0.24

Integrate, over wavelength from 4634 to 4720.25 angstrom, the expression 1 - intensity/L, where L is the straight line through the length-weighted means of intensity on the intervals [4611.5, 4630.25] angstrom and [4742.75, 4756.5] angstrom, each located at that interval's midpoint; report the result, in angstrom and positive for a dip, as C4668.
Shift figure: 2.3 angstrom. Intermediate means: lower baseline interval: 7.29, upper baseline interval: 6.96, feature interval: 6.95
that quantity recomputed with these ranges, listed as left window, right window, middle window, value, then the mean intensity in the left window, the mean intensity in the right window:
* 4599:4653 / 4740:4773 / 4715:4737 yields 0.5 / 7.18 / 6.99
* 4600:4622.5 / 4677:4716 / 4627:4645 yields 0.7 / 7.36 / 6.96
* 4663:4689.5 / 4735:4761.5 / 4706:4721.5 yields 0.2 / 7.02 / 6.98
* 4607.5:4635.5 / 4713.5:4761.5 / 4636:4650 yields 0.5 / 7.23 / 6.92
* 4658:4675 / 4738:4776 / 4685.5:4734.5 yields 0.6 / 6.99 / 6.99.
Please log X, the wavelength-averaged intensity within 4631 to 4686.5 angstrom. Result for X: 6.98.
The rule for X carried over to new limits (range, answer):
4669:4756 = 6.94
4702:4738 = 6.91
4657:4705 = 6.98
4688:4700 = 6.98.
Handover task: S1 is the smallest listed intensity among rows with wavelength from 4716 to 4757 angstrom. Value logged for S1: 6.48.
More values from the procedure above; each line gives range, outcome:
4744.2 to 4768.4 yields 6.56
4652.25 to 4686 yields 6.52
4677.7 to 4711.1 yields 6.58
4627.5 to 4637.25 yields 6.88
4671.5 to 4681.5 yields 6.84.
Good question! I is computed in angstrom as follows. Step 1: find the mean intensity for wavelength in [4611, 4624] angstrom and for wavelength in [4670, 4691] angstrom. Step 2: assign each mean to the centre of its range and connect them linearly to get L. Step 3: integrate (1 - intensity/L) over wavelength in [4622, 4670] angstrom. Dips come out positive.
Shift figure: 1.4 angstrom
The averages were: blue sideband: 7.33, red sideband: 7.05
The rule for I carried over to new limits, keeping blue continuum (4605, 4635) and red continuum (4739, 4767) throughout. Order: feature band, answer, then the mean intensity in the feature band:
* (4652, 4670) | 0.7 angstrom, 6.89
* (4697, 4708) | 0.4 angstrom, 6.83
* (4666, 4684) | 0.1 angstrom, 7.09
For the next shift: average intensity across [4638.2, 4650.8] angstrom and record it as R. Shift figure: 6.95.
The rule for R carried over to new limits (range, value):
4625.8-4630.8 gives 7.06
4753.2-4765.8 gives 7.03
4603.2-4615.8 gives 7.36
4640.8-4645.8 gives 7.02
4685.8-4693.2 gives 6.99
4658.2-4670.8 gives 6.97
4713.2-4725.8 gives 6.76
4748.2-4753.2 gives 7.05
